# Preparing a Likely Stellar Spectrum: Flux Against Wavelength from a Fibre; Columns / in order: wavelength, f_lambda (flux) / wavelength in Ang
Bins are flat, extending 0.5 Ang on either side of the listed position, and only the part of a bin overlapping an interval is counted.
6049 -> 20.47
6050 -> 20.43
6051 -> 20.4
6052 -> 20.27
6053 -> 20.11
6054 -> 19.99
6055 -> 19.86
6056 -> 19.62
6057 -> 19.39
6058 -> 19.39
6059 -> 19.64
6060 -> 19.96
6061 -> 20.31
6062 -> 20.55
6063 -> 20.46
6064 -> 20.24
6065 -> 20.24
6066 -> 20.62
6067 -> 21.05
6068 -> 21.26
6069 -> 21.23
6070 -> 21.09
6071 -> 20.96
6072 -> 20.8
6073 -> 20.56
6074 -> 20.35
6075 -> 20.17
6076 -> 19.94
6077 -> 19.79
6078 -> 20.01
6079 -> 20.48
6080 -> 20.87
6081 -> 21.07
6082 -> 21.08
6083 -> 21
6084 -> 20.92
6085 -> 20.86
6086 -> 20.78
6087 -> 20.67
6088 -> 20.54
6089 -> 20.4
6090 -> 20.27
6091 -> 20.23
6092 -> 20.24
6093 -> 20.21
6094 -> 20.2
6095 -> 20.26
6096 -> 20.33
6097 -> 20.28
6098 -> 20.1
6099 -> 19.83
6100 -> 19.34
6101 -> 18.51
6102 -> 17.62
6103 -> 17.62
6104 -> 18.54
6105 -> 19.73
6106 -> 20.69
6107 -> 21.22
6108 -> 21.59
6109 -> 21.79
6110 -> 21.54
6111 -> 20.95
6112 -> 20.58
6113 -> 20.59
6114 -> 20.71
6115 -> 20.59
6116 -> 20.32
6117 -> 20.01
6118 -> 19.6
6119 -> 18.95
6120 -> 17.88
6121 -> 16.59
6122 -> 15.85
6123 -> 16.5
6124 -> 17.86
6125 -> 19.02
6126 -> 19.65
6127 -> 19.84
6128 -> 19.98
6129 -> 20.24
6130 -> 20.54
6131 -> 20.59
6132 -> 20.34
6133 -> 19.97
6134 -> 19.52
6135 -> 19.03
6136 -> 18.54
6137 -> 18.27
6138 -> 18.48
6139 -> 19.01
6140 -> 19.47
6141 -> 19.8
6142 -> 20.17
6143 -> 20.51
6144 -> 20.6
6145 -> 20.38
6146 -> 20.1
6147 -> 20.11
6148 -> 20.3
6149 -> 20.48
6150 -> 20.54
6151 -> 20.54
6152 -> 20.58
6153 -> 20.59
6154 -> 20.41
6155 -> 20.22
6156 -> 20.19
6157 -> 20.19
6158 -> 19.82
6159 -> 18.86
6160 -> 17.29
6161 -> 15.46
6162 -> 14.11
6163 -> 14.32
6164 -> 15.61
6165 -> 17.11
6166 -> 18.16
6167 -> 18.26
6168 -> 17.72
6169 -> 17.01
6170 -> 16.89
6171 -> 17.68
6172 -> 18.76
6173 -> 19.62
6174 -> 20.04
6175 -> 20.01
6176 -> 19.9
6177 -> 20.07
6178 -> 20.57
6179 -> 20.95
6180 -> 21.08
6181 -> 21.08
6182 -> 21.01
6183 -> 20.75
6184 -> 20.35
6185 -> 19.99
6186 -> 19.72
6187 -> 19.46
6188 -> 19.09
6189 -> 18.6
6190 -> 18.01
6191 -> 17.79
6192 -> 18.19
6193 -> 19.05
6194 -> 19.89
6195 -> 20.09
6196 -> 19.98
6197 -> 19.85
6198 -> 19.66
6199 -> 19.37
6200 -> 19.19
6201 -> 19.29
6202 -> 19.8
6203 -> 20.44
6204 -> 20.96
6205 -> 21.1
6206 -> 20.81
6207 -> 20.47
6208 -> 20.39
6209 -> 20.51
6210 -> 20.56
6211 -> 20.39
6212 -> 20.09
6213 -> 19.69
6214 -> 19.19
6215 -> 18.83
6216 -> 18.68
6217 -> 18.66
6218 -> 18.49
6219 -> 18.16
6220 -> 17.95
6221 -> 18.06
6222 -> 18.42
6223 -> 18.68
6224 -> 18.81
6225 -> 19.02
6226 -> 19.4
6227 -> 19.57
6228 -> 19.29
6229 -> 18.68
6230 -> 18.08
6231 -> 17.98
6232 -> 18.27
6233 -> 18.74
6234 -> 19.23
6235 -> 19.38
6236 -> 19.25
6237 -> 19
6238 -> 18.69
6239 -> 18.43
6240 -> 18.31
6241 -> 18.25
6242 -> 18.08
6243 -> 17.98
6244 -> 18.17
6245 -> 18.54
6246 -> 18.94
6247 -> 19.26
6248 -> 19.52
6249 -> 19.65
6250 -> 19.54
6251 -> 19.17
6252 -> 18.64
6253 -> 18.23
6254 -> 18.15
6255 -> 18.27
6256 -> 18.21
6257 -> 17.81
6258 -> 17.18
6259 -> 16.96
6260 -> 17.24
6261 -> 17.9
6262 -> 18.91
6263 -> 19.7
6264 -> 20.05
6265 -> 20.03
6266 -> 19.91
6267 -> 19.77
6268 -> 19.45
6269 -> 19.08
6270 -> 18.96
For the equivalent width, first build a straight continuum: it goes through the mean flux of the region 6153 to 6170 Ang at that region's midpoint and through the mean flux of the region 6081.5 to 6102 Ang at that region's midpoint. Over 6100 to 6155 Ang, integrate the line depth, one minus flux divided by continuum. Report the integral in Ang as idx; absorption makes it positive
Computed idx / -2.03 Ang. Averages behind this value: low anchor 20.2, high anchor 17.9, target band 19.7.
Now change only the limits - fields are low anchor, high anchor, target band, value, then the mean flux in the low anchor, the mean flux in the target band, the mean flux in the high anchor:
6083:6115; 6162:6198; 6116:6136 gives 0.8 Ang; 20.2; 19.1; 19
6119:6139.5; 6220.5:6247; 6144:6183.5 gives -0.7 Ang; 18.9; 19.2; 18.7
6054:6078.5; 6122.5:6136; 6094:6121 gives -0.2 Ang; 20.3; 19.9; 19.4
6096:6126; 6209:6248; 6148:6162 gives -0.2 Ang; 19.5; 19.5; 18.9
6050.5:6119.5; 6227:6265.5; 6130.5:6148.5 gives 0.0 Ang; 20.3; 19.7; 18.6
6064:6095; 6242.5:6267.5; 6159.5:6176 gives 1.8 Ang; 20.6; 17.5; 18.7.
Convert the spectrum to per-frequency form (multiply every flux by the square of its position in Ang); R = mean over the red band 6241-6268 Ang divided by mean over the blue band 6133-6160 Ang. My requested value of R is 0.98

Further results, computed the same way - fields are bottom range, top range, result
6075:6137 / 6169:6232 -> 1.01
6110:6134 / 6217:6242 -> 0.99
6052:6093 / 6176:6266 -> 0.99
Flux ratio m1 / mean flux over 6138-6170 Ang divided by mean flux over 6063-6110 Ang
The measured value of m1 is 0.9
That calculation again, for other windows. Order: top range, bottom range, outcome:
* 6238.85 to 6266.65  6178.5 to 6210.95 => 0.93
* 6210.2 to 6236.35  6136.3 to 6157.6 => 0.94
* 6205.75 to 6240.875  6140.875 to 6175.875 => 1.01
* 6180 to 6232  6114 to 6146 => 1.01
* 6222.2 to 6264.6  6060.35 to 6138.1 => 0.93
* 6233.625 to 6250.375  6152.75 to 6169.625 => 1.05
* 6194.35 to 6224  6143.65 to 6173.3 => 1.05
